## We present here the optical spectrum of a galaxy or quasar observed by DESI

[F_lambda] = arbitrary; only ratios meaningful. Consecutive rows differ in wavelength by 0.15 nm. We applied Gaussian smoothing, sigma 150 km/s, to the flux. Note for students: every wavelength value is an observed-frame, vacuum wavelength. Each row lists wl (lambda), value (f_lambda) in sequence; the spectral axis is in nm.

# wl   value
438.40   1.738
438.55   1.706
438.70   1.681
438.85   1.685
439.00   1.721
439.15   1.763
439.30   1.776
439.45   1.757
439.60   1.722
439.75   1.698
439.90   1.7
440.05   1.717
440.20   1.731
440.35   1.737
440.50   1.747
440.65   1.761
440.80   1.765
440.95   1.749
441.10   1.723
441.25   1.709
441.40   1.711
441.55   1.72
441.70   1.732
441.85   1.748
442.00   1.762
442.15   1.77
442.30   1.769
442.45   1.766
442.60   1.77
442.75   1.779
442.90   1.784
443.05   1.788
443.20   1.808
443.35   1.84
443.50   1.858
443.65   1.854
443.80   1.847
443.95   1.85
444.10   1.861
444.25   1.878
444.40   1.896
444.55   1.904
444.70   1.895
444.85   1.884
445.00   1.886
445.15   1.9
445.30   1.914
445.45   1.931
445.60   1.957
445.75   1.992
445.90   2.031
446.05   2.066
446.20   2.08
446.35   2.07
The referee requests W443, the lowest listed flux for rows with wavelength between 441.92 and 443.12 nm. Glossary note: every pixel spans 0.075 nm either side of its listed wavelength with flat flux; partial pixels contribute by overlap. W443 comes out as 1.762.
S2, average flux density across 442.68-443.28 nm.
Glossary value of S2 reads 1.79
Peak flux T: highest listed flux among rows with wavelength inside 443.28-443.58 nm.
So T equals 1.858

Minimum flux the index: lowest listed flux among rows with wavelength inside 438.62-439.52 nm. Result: 1.681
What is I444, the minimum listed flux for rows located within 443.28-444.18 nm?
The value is 1.84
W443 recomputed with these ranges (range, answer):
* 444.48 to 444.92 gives 1.884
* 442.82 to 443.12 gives 1.784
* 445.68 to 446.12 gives 1.992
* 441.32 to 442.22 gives 1.711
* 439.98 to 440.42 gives 1.717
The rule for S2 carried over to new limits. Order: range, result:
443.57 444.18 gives 1.85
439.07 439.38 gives 1.77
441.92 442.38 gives 1.77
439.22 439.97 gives 1.73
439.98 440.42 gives 1.73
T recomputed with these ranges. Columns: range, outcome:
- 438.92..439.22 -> 1.763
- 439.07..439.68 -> 1.776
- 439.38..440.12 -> 1.757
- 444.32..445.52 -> 1.931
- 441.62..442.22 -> 1.77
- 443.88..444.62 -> 1.904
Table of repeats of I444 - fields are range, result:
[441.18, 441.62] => 1.709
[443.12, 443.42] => 1.808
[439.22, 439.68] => 1.722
